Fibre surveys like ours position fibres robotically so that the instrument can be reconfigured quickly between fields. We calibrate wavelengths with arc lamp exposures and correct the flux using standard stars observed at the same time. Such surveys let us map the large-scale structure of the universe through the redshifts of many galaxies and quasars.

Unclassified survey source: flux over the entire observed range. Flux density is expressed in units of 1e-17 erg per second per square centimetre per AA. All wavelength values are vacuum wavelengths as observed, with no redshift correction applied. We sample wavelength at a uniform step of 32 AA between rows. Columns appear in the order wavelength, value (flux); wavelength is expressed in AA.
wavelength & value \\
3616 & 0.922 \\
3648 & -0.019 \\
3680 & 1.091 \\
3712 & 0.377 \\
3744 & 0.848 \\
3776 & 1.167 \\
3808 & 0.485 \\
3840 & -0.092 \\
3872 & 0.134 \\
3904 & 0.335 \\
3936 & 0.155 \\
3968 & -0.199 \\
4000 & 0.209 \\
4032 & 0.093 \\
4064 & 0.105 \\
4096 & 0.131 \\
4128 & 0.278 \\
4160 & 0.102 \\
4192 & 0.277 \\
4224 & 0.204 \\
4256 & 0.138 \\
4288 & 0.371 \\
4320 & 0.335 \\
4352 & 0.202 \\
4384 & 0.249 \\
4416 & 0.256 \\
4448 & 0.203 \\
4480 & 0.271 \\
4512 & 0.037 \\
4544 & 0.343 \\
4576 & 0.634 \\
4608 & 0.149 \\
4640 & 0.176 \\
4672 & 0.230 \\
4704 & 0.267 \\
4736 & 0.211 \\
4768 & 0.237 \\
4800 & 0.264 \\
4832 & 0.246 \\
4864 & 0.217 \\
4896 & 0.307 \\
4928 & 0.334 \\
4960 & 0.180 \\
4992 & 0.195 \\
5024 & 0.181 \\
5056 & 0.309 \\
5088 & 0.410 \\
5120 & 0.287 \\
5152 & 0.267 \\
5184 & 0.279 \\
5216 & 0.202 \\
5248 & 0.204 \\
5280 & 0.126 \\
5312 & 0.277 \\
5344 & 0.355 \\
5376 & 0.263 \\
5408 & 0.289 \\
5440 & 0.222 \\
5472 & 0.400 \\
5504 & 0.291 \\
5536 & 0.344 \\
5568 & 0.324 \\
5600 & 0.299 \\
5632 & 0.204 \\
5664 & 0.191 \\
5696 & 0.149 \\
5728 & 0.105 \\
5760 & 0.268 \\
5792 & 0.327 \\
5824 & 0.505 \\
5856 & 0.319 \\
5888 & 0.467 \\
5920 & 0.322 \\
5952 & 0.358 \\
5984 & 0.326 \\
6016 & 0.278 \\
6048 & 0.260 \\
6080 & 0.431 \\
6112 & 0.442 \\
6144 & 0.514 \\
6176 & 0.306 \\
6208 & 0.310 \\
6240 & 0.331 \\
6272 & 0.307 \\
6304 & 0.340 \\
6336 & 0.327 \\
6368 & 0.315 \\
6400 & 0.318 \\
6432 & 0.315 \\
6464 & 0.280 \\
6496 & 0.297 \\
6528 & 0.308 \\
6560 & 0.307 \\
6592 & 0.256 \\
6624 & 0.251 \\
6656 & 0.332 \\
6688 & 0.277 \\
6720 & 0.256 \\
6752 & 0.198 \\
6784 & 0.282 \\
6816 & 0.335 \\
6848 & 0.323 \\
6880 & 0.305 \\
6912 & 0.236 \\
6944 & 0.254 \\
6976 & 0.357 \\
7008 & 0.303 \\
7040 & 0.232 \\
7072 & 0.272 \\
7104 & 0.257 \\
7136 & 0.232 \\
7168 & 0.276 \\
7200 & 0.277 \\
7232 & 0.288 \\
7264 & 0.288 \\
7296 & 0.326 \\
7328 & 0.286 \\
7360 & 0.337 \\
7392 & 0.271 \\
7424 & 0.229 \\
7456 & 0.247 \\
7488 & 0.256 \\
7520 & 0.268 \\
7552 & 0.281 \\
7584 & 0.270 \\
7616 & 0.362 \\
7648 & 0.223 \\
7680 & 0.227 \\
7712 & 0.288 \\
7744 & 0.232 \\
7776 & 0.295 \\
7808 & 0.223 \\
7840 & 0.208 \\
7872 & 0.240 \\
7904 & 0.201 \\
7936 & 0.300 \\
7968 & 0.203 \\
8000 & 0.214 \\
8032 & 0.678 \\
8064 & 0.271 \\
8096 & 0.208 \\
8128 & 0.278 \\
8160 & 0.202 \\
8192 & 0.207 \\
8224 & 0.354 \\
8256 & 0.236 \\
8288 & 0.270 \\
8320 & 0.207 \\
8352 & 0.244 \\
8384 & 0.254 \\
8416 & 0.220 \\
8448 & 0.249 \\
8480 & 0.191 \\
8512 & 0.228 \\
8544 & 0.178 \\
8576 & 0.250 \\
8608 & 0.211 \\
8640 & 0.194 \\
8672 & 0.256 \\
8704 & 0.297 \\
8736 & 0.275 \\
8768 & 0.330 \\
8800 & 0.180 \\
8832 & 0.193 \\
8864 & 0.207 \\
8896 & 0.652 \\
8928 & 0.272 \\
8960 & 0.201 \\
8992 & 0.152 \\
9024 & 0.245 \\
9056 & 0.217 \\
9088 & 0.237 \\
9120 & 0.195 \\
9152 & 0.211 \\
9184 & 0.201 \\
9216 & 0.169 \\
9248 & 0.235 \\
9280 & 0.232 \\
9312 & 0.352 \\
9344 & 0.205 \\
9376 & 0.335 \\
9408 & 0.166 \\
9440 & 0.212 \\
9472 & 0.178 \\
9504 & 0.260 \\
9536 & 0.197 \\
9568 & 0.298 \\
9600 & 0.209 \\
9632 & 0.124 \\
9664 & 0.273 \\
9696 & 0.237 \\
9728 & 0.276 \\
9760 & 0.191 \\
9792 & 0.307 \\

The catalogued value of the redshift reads 0.223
